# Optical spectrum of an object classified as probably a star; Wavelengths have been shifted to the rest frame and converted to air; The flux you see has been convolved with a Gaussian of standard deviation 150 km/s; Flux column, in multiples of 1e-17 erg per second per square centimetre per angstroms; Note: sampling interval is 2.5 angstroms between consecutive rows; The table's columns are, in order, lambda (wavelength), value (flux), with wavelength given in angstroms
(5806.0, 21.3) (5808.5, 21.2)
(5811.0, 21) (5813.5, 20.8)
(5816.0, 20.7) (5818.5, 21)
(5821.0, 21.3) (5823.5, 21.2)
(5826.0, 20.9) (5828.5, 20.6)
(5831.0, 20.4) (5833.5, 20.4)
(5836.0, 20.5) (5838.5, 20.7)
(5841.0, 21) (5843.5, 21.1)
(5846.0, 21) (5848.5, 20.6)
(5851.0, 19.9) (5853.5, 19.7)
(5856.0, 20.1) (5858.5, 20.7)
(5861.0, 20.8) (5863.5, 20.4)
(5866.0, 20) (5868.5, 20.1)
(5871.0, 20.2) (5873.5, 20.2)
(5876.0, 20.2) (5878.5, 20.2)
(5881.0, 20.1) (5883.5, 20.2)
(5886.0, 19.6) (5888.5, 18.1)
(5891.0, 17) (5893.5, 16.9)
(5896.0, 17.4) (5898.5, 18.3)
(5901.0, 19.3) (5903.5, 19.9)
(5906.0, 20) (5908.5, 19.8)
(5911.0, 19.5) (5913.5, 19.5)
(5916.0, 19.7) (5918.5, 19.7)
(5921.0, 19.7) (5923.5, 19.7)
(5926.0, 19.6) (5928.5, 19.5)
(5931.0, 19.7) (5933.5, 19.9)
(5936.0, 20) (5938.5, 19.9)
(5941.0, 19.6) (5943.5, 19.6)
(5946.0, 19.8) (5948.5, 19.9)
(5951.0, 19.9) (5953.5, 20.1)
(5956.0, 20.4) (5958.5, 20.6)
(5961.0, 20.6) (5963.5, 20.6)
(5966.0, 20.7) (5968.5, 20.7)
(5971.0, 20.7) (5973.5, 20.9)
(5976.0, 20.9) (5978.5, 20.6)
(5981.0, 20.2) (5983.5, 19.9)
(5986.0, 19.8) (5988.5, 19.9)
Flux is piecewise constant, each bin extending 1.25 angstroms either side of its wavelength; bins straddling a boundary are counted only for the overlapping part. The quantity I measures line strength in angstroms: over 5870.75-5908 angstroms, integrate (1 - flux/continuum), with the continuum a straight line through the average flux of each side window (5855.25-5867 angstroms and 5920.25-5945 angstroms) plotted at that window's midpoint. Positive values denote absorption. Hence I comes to 1.8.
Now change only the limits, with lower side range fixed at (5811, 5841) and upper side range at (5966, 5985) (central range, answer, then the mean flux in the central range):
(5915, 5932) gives 0.8 angstroms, 19.7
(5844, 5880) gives 0.7 angstroms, 20.3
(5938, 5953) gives 0.6 angstroms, 19.8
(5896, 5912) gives 1.1 angstroms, 19.3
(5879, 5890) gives 0.6 angstroms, 19.5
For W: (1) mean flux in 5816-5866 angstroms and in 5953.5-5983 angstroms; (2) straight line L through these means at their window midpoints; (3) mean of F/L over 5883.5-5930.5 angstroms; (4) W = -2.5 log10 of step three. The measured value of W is 0.082 mag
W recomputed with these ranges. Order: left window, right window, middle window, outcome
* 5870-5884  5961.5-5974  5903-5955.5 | 0.04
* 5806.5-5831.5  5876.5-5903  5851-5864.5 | -0.03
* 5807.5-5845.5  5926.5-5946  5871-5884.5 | 0.01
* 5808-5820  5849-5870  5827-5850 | -0.01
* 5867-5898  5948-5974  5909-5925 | 0.01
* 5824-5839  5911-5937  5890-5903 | 0.12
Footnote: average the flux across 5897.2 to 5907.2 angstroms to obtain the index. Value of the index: 19.4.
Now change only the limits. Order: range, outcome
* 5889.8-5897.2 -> 17.1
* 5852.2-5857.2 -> 19.9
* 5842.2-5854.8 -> 20.5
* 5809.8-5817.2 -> 20.8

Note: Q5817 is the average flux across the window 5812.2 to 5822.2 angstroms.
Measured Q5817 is 20.9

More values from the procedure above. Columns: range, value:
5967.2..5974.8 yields 20.8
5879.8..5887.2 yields 20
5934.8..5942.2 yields 19.8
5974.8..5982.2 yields 20.6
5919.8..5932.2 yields 19.6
